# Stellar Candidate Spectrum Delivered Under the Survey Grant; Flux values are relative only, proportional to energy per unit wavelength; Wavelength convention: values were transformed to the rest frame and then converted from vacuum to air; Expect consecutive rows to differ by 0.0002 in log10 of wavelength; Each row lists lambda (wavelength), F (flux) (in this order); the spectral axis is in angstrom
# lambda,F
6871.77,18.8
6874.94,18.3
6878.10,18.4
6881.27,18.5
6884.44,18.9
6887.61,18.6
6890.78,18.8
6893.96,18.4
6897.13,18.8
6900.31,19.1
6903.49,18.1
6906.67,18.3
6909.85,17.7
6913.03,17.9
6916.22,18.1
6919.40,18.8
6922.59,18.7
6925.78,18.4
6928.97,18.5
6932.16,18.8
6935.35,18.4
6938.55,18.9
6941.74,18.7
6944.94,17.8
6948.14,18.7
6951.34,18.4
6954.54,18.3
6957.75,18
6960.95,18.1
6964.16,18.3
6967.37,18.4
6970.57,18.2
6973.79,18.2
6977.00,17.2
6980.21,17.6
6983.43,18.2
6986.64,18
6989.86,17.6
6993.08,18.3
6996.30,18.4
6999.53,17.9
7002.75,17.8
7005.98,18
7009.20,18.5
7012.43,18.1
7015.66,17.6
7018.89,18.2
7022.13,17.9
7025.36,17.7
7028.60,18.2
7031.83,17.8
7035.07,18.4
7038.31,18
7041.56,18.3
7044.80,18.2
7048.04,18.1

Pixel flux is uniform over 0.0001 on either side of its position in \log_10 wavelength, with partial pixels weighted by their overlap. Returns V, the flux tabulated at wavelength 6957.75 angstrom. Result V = 18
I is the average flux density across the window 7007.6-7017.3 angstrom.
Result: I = 18.1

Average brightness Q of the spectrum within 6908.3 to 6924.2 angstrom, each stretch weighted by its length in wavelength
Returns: 18.2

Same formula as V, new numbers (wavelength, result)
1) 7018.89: 18.2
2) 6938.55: 18.9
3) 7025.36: 17.7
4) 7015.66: 17.6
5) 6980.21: 17.6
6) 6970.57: 18.2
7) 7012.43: 18.1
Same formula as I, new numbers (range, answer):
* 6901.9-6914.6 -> 18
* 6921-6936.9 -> 18.6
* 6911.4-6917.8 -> 18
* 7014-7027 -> 17.8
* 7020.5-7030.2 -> 17.9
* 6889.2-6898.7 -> 18.7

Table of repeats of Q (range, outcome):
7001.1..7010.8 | 18.1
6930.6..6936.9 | 18.6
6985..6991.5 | 17.8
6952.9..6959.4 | 18.2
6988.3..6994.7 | 18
